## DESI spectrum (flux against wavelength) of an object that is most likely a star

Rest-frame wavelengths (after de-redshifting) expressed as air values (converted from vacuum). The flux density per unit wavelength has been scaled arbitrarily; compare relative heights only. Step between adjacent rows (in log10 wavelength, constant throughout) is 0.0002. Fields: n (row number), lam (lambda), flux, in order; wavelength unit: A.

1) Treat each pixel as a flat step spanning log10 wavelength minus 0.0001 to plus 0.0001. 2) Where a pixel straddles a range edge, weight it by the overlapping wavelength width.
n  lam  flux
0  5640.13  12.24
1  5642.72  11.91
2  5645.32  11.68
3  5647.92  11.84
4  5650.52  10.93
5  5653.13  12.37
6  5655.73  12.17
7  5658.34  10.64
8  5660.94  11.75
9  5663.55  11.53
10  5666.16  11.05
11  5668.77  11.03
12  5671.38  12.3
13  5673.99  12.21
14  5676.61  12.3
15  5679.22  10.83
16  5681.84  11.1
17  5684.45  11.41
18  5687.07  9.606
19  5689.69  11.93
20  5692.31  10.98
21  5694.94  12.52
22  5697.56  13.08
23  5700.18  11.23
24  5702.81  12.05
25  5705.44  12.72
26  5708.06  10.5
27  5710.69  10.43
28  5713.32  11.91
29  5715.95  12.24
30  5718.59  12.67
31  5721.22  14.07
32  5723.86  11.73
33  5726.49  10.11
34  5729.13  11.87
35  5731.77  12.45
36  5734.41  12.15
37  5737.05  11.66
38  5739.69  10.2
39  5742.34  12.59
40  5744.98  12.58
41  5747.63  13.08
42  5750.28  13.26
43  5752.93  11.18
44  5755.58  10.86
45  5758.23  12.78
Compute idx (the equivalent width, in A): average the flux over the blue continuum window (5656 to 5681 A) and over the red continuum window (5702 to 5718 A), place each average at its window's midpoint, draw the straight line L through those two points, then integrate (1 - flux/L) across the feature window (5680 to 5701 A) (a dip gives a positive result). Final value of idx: 0.2 A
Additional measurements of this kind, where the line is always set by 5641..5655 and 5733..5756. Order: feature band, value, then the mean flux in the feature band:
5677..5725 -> 0.7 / 11.7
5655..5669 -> 0.5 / 11.4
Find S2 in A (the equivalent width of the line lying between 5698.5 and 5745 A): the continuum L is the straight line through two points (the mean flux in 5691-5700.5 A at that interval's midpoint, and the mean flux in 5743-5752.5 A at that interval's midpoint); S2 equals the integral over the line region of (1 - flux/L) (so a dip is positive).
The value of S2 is 2.13 A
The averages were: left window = 12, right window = 12.8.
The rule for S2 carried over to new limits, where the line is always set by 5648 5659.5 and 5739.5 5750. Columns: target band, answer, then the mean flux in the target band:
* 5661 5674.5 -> 0.1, 11.6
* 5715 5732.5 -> 0.1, 12.1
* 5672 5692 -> 0.8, 11.4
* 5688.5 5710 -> 0.3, 11.8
